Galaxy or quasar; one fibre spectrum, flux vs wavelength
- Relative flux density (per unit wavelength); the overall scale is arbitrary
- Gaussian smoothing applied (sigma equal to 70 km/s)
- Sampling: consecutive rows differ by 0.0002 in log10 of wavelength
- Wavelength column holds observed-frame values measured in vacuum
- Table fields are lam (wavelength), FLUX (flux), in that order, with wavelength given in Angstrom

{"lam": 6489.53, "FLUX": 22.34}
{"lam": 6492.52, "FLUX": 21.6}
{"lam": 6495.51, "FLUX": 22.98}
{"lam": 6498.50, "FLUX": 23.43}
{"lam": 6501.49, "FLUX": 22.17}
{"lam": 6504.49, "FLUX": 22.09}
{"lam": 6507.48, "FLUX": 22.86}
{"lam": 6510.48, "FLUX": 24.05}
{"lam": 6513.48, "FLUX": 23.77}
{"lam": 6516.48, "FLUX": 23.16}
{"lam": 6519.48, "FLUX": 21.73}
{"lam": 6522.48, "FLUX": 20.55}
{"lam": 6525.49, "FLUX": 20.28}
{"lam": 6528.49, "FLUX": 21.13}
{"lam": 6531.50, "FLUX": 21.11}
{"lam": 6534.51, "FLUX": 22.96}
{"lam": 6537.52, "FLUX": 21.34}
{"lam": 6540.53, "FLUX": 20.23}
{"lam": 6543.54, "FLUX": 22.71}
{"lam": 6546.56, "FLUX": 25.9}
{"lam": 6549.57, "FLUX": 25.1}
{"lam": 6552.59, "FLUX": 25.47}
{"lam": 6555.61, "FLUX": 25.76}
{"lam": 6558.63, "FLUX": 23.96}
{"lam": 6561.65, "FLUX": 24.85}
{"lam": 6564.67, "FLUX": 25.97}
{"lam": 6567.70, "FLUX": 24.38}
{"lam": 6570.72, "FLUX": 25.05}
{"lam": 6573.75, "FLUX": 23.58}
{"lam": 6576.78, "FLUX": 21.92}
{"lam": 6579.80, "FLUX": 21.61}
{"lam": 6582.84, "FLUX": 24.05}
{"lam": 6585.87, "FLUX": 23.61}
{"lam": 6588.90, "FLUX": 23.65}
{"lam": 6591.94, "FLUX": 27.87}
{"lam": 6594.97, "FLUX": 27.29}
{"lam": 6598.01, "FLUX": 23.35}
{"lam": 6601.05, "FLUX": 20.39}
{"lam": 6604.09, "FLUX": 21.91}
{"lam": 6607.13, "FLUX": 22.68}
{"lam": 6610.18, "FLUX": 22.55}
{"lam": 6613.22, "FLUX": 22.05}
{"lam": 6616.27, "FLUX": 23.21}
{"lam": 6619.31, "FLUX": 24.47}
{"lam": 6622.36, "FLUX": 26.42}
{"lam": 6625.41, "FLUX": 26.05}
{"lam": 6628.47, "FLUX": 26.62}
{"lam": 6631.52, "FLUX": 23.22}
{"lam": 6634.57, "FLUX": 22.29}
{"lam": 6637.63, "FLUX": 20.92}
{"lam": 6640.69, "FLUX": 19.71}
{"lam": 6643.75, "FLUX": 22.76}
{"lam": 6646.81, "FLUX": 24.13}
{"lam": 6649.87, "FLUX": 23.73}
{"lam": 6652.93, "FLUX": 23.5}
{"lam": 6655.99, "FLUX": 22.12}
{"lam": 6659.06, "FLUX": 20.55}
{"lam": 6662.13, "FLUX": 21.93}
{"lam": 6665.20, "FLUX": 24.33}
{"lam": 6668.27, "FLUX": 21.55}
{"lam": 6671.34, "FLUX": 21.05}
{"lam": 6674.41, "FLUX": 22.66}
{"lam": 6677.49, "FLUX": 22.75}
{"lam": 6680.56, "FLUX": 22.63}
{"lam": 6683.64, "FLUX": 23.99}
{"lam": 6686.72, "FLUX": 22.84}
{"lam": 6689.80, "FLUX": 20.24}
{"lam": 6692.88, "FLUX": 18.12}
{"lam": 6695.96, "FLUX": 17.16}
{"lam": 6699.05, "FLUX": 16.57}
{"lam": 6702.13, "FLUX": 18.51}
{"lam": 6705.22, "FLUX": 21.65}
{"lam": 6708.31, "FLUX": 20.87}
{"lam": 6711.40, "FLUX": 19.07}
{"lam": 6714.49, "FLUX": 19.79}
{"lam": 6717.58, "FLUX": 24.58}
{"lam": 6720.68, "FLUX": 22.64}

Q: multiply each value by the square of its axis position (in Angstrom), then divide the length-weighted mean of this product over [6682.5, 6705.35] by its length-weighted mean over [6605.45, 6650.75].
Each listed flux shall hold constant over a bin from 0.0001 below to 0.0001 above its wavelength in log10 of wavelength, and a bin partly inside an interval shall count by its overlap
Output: 0.9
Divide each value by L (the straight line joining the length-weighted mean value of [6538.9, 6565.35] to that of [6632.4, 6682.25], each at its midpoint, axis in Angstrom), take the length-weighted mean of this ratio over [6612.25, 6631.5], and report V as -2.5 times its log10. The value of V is -0.08 mag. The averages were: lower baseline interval 24.4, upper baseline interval 22.3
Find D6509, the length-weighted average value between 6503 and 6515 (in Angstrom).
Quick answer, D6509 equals 23.2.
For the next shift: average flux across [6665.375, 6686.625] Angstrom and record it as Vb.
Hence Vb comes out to 22.6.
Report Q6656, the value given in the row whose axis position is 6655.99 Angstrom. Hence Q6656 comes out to 22.12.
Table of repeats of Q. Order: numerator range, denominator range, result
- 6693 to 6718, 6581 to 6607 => 0.84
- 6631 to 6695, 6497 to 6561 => 1.01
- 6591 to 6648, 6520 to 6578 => 1.03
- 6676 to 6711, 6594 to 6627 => 0.89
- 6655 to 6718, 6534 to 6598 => 0.90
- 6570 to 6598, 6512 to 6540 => 1.13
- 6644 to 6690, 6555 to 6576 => 0.95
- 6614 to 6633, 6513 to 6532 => 1.19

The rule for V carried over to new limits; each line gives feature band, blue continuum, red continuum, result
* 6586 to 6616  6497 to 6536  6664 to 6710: -0.091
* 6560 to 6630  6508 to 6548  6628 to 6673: -0.080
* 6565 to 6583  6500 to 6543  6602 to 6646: -0.045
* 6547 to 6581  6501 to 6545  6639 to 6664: -0.108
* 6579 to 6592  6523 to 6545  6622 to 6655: -0.069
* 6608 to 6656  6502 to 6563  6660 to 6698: -0.068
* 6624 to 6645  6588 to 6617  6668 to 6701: -0.028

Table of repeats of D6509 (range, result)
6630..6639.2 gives 22.1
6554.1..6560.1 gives 24.9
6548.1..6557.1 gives 25.4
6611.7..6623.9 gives 24.1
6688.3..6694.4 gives 19.2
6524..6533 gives 20.8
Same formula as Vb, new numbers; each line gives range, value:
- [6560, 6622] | 23.8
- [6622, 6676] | 22.9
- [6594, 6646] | 23.3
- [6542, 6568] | 24.9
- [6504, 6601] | 23.5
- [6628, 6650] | 22.7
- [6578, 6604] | 23.8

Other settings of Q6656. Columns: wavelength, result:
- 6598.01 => 23.35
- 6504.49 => 22.09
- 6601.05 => 20.39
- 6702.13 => 18.51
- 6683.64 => 23.99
